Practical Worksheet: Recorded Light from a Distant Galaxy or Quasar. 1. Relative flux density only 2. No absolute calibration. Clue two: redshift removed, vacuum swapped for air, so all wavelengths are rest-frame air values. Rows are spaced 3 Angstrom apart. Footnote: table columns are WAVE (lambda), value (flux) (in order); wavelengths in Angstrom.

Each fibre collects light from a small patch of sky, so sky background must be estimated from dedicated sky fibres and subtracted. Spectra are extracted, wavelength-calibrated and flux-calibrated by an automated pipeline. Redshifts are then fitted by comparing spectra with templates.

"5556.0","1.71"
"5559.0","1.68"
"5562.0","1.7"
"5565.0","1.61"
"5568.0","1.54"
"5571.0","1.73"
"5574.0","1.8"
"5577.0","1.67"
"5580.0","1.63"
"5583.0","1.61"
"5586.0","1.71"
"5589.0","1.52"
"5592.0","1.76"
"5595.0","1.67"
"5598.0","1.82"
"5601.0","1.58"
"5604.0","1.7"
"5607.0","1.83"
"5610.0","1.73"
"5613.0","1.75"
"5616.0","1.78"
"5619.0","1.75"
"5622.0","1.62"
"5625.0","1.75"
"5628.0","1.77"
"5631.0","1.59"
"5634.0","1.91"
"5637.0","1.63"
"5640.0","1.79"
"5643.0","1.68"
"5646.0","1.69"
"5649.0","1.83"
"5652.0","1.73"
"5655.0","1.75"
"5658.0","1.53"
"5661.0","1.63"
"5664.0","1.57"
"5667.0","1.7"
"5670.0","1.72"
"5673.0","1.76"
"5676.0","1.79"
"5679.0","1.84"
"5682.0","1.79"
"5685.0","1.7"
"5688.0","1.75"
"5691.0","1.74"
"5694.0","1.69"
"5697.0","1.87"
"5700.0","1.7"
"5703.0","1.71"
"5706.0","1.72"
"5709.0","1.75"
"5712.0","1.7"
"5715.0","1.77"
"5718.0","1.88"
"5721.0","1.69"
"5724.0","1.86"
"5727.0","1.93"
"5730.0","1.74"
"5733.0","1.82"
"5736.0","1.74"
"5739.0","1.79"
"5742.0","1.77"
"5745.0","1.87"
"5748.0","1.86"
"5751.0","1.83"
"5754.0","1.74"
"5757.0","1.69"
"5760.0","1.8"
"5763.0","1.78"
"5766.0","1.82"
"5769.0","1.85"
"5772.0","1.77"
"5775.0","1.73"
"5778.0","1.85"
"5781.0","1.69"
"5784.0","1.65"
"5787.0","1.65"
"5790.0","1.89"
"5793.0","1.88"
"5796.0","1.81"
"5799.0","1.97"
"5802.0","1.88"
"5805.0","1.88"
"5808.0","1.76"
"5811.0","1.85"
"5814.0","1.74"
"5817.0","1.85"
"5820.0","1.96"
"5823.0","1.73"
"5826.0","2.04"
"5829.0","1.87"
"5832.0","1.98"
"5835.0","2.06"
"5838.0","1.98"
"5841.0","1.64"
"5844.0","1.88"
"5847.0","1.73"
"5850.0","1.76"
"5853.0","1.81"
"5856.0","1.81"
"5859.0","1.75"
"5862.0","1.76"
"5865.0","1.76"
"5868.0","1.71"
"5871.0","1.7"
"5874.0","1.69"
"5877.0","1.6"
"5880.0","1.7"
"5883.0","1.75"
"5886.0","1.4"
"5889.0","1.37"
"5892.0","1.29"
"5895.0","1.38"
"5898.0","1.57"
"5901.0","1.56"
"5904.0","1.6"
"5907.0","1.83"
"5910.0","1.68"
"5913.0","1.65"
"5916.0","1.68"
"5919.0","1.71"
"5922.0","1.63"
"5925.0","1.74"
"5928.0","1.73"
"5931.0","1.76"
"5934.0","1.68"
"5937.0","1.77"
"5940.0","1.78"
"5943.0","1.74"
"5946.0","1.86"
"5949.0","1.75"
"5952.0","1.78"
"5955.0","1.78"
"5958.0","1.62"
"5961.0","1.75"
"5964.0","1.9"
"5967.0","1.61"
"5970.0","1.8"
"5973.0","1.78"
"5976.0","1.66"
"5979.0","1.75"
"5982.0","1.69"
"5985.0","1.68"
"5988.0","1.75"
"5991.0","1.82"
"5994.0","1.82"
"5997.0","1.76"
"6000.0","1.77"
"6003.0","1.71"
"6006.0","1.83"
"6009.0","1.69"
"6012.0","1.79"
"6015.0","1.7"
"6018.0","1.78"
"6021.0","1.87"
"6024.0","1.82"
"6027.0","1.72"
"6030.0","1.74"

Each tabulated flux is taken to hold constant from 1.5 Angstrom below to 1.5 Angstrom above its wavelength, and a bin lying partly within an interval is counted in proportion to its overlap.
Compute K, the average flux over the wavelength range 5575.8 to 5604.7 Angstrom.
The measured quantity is 1.67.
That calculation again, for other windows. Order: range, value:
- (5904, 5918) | 1.7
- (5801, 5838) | 1.89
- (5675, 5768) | 1.78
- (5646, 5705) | 1.73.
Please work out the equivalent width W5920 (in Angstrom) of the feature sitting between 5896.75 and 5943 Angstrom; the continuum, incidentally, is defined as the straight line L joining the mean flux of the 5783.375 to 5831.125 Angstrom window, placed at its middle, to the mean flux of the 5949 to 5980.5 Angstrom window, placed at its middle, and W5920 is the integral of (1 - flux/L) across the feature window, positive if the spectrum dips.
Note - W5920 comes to 2.0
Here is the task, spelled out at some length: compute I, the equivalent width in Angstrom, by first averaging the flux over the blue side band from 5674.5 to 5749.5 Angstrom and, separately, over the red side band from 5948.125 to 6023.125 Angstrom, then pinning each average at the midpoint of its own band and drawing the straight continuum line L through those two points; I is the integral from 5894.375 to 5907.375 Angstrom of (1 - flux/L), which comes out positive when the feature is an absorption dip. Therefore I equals 1.3 Angstrom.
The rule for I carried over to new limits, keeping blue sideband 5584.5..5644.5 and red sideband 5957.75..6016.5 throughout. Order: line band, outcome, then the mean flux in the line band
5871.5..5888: 1.1 Angstrom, 1.62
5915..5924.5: 0.3 Angstrom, 1.68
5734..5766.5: -1.2 Angstrom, 1.79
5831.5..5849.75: -1.4 Angstrom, 1.86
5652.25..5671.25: 0.7 Angstrom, 1.65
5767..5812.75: -2.0 Angstrom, 1.81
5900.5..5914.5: 0.6 Angstrom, 1.67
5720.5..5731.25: -0.6 Angstrom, 1.82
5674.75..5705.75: -0.6 Angstrom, 1.76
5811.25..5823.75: -0.7 Angstrom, 1.83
